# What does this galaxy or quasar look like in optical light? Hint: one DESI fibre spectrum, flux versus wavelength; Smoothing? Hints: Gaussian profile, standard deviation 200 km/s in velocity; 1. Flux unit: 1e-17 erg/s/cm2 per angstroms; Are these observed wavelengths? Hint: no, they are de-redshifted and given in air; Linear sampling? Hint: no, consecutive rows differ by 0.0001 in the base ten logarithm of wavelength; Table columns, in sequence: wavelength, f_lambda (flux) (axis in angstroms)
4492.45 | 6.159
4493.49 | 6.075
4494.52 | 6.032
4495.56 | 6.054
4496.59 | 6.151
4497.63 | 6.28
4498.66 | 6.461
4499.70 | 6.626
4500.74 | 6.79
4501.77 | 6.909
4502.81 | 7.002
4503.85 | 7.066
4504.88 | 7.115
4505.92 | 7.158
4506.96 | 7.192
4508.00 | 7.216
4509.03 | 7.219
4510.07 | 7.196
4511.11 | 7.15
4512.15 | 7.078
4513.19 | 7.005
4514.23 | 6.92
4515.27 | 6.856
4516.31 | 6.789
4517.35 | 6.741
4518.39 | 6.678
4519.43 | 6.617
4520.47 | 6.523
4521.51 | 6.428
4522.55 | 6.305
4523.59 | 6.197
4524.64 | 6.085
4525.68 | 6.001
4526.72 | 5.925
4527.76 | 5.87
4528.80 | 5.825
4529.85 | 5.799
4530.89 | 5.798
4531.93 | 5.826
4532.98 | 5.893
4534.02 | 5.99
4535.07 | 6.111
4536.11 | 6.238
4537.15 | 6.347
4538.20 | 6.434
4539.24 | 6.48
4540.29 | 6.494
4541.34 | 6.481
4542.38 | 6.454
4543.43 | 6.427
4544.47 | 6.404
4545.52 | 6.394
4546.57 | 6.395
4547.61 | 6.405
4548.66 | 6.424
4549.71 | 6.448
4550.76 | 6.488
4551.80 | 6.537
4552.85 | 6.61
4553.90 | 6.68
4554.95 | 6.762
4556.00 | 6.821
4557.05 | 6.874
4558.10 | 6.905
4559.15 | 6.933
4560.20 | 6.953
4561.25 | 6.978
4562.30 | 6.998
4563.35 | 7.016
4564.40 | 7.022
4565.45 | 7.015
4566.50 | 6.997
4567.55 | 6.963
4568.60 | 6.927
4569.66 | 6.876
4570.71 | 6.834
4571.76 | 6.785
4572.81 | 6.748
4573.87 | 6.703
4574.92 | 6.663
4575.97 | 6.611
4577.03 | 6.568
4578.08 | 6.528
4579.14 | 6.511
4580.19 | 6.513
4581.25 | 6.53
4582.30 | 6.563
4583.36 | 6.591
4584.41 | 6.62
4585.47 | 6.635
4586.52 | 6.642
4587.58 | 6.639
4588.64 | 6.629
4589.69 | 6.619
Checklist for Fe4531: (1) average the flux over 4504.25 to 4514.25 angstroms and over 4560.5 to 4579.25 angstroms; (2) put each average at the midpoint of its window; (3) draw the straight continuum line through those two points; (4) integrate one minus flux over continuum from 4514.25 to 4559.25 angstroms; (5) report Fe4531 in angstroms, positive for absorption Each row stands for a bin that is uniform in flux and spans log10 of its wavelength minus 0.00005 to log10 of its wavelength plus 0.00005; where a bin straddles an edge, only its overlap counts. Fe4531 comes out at 3.9 angstroms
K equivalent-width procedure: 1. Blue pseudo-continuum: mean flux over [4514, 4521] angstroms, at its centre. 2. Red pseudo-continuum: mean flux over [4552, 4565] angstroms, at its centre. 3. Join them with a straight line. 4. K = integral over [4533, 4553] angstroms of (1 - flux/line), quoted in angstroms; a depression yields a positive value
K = 1.27 angstroms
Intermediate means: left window 6.73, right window 6.87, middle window 6.38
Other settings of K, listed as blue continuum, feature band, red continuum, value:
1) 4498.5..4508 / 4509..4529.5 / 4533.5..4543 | 0.39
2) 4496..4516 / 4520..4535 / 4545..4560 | 1.65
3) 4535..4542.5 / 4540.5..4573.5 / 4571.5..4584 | -1.17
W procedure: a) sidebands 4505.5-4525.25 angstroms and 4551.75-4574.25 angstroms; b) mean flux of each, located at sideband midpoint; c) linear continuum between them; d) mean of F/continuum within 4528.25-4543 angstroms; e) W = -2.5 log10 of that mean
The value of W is 0.11 mag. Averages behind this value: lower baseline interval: 6.8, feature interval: 6.15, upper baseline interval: 6.87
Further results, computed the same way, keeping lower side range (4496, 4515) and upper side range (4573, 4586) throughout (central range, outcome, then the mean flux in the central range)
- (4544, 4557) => 0.03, 6.54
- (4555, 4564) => -0.04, 6.93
